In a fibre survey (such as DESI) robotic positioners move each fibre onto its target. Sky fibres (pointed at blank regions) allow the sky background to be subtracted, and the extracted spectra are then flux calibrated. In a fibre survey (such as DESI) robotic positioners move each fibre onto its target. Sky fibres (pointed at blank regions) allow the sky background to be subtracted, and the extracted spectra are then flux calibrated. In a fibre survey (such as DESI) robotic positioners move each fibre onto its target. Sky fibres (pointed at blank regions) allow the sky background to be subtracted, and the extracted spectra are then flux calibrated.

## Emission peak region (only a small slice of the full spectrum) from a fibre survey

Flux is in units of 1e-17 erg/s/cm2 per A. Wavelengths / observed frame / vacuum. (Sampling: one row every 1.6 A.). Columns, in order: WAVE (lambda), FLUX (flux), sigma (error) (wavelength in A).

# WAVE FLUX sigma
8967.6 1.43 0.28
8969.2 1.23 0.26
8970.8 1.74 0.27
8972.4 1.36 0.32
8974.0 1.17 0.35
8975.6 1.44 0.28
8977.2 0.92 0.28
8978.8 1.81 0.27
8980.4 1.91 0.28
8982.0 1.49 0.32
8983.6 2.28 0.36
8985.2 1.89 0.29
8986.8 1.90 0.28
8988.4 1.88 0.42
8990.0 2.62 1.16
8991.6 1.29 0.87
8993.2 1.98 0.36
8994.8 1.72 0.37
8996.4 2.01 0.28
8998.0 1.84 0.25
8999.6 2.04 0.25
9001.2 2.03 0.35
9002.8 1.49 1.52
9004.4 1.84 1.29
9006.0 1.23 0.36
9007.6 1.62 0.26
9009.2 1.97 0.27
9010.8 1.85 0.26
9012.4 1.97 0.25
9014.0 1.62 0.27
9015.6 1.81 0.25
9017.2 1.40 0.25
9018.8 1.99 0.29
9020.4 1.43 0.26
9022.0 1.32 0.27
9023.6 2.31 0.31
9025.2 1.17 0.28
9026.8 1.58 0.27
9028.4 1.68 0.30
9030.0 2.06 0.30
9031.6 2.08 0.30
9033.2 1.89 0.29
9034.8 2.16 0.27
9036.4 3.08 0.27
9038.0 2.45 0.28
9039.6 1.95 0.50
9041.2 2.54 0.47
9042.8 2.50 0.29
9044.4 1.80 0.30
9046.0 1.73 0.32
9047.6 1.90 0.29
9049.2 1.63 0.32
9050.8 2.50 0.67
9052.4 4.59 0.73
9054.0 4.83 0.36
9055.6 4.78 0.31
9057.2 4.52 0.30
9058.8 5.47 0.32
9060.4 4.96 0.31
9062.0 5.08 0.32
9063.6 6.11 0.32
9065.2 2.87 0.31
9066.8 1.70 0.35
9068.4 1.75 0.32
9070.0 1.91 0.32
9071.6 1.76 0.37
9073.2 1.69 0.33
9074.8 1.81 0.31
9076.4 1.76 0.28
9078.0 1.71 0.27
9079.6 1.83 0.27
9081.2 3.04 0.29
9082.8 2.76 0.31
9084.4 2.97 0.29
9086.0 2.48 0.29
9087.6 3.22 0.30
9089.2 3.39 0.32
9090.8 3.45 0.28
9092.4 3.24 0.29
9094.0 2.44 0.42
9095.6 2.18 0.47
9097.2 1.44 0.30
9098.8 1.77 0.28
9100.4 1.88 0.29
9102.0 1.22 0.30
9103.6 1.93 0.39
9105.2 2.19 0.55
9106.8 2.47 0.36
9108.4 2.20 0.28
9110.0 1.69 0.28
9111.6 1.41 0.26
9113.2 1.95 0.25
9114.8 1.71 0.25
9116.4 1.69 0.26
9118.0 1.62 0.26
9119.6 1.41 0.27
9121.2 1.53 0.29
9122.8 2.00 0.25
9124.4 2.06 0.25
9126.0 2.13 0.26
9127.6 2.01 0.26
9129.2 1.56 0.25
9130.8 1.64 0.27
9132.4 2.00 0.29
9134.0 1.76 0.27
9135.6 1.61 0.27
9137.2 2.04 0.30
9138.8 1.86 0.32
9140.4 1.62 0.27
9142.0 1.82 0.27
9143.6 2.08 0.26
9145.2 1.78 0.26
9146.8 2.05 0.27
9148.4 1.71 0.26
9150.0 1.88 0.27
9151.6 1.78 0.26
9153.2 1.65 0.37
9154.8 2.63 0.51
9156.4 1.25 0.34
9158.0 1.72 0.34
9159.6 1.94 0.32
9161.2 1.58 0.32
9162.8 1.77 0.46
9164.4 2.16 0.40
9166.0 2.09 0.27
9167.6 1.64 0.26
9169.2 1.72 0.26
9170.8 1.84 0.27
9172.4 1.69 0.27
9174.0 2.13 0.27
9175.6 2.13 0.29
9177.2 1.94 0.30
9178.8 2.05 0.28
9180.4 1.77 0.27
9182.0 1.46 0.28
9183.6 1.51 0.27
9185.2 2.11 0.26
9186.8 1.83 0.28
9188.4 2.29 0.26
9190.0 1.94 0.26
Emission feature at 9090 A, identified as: [N II]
